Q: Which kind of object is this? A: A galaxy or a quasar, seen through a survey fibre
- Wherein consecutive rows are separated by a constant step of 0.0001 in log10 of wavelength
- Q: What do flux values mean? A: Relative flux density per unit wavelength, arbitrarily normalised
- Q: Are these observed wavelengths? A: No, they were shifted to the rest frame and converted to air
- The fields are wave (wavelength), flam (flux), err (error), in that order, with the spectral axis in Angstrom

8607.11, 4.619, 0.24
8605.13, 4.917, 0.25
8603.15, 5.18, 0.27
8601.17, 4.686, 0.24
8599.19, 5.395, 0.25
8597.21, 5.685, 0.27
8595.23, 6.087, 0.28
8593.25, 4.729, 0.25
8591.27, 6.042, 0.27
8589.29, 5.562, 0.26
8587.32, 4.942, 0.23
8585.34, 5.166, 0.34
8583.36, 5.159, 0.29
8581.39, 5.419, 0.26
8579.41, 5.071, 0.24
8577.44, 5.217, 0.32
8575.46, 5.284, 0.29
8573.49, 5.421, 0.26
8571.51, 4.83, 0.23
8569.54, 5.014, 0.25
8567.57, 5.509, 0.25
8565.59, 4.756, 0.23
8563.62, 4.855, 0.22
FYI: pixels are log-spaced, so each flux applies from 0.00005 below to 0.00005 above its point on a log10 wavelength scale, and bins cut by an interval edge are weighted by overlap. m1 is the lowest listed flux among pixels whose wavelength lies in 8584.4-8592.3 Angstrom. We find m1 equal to 4.942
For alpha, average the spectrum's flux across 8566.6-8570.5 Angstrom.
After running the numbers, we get 5.27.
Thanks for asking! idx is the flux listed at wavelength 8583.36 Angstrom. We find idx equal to 5.159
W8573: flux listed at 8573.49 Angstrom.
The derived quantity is 5.421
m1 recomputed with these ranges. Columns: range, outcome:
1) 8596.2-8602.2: 4.686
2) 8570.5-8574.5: 4.83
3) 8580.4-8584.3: 5.159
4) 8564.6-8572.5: 4.756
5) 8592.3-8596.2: 4.729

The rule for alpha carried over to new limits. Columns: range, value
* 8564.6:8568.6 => 5.13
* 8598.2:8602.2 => 5.04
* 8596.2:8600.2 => 5.54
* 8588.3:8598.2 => 5.62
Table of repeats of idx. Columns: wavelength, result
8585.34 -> 5.166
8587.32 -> 4.942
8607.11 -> 4.619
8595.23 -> 6.087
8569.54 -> 5.014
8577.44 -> 5.217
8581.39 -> 5.419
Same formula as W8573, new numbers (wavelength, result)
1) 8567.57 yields 5.509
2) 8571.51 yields 4.83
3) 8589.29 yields 5.562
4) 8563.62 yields 4.855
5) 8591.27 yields 6.042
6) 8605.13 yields 4.917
